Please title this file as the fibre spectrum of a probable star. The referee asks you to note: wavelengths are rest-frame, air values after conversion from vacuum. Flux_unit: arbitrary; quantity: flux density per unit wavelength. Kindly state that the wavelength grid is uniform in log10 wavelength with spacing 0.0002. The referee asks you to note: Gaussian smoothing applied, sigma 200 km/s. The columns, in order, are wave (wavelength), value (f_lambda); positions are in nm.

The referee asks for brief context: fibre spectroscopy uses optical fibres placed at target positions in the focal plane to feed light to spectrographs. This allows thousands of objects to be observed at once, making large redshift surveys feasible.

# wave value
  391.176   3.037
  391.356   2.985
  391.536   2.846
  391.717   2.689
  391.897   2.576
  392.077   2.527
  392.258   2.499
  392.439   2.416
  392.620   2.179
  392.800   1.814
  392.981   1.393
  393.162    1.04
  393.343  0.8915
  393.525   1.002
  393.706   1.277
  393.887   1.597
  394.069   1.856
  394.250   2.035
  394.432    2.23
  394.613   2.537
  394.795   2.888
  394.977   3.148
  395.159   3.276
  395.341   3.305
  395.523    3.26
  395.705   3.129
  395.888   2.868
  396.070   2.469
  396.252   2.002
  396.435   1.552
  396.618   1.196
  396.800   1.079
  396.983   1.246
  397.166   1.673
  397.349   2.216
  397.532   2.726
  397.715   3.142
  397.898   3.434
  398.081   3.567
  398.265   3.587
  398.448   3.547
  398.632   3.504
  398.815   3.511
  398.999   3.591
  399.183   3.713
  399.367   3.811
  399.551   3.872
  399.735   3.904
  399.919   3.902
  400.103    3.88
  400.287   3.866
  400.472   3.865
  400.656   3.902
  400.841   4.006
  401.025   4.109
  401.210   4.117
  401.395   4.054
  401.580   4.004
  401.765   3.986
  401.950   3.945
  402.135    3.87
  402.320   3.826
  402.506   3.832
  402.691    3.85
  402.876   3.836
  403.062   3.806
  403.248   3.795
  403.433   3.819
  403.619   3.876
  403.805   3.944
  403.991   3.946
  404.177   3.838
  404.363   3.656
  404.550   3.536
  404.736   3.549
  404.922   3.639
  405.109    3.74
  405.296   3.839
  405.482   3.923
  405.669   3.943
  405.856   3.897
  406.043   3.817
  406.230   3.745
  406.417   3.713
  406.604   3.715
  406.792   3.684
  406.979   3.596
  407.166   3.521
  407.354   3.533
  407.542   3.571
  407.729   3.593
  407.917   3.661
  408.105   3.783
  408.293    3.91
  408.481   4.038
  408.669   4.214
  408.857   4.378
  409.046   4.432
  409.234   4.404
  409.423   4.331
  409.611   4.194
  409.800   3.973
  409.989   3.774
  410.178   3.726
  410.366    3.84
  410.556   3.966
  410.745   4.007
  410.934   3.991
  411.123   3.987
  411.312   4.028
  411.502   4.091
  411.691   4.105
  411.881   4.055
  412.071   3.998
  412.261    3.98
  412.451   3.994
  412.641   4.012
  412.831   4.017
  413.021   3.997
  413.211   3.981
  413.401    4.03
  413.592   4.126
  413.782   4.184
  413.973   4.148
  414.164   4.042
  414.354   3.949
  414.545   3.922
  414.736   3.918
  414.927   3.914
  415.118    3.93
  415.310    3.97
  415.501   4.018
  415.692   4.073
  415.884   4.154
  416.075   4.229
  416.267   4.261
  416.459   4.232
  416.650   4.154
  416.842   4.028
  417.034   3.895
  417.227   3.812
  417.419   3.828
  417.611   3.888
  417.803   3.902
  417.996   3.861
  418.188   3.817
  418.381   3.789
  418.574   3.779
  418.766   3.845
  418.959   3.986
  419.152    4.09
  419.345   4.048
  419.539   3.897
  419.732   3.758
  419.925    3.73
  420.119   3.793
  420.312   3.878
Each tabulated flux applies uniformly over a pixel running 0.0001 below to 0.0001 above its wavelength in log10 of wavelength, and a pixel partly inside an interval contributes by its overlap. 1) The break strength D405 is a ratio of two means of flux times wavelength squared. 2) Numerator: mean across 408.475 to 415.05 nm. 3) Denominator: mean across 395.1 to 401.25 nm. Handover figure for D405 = 1.38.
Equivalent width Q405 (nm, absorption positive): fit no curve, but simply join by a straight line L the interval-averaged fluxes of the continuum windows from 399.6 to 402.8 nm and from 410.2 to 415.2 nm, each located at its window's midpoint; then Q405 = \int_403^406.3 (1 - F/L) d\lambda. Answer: 0.135 nm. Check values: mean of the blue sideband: 3.94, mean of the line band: 3.79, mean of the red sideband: 4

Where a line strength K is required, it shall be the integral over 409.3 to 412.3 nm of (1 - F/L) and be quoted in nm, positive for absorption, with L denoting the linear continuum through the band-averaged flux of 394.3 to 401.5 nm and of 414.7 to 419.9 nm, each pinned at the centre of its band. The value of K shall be -0.27 nm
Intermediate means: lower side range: 3.12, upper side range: 3.96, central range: 4.01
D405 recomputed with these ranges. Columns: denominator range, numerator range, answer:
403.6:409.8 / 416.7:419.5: 1.07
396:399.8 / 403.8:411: 1.43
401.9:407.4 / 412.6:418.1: 1.12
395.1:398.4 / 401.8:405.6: 1.55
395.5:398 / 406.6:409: 1.77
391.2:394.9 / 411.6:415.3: 2.13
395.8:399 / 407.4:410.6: 1.63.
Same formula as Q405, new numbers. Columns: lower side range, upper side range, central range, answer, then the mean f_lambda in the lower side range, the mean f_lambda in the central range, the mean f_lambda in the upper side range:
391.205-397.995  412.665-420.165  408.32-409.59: -0.332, 2.25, 4.27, 3.98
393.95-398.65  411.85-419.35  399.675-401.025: -0.491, 2.58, 3.92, 4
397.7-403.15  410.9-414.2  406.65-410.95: 0.060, 3.8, 3.91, 4.04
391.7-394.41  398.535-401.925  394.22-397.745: 0.282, 1.84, 2.39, 3.87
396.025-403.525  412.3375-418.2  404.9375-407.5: -0.073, 3.37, 3.74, 4.01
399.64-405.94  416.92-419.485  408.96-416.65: -0.337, 3.87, 4.05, 3.89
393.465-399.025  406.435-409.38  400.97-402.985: -0.479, 2.53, 3.94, 3.87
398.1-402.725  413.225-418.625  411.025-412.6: -0.030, 3.84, 4.03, 4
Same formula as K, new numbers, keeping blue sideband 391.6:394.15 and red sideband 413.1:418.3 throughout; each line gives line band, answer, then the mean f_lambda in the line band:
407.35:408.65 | -0.193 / 3.77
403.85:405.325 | -0.381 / 3.72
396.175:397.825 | 0.266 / 1.89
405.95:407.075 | -0.205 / 3.71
